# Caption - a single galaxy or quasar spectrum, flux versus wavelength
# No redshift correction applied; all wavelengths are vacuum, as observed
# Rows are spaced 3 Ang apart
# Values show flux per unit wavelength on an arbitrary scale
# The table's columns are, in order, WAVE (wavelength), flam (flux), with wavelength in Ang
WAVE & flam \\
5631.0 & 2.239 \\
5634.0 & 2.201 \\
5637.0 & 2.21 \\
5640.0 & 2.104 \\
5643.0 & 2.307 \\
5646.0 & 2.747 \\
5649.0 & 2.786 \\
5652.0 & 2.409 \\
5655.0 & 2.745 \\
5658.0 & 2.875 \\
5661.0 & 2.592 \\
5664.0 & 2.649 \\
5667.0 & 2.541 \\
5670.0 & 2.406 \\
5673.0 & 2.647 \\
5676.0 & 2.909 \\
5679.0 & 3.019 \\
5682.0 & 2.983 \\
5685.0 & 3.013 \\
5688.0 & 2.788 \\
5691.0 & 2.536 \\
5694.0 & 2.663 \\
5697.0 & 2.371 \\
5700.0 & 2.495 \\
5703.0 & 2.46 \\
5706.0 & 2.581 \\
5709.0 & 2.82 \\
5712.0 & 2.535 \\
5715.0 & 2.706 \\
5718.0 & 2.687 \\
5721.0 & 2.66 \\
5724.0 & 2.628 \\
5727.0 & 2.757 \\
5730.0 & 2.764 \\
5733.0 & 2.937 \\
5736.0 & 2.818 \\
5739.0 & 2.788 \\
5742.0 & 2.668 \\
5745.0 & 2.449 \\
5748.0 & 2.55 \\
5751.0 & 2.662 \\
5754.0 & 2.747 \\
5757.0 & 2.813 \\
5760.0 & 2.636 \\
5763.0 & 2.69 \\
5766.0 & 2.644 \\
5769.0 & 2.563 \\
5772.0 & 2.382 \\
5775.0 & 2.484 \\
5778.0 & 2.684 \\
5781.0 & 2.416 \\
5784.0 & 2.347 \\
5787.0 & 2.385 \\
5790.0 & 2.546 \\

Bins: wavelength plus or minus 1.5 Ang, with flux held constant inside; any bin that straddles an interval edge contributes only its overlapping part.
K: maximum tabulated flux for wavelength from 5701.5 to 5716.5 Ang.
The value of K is 2.82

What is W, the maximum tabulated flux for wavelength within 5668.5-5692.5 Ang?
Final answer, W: 3.019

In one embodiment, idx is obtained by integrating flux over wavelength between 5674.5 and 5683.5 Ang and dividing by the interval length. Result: 2.97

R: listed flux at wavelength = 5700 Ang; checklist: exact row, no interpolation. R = 2.495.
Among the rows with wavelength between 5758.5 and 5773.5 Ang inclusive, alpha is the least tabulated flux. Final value 2.382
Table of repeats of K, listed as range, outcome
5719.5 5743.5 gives 2.937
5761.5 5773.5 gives 2.69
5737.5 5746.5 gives 2.788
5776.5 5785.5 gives 2.684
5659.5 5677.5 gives 2.909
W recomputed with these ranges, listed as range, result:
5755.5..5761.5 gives 2.813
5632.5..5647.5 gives 2.747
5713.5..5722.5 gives 2.706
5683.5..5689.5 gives 3.013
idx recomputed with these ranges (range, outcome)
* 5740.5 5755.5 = 2.62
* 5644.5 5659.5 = 2.71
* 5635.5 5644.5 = 2.21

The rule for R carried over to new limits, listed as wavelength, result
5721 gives 2.66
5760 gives 2.636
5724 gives 2.628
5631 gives 2.239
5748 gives 2.55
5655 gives 2.745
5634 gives 2.201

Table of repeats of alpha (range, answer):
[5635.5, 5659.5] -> 2.104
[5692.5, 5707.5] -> 2.371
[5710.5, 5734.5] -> 2.535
